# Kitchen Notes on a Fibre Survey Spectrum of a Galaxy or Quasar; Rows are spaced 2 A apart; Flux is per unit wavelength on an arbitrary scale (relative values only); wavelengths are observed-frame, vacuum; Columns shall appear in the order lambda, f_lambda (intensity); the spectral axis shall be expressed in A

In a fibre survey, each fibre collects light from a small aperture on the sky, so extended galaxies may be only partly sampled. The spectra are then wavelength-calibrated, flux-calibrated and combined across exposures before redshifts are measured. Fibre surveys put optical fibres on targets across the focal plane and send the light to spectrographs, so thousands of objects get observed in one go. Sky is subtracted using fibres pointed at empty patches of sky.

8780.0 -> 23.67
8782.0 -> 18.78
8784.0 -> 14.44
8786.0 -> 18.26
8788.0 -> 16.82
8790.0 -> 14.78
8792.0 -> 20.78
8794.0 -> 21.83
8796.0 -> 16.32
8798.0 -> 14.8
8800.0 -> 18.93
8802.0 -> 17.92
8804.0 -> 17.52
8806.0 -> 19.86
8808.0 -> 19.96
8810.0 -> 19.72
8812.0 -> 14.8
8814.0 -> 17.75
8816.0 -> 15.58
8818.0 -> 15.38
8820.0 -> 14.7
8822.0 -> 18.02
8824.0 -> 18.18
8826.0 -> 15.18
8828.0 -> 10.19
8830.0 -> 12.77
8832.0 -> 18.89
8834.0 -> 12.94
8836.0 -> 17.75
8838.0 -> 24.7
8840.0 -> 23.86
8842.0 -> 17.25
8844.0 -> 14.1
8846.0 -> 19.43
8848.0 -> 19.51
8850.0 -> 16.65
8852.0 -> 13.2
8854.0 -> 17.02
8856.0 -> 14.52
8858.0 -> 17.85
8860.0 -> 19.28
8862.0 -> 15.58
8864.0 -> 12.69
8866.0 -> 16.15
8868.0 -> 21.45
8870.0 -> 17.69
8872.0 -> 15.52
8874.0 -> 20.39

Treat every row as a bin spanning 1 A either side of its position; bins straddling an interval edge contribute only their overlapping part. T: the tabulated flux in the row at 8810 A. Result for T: 19.72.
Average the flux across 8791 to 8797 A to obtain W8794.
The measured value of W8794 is 19.6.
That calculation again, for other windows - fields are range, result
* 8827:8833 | 14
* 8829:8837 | 15.6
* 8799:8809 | 18.8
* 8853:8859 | 16.5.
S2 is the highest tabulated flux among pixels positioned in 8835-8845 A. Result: 24.7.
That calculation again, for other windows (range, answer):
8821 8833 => 18.89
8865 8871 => 21.45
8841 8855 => 19.51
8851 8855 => 17.02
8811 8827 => 18.18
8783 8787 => 18.26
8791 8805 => 21.83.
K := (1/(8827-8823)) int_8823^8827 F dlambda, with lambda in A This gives 16.7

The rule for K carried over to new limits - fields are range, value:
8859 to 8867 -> 15.9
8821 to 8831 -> 14.9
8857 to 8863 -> 17.6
